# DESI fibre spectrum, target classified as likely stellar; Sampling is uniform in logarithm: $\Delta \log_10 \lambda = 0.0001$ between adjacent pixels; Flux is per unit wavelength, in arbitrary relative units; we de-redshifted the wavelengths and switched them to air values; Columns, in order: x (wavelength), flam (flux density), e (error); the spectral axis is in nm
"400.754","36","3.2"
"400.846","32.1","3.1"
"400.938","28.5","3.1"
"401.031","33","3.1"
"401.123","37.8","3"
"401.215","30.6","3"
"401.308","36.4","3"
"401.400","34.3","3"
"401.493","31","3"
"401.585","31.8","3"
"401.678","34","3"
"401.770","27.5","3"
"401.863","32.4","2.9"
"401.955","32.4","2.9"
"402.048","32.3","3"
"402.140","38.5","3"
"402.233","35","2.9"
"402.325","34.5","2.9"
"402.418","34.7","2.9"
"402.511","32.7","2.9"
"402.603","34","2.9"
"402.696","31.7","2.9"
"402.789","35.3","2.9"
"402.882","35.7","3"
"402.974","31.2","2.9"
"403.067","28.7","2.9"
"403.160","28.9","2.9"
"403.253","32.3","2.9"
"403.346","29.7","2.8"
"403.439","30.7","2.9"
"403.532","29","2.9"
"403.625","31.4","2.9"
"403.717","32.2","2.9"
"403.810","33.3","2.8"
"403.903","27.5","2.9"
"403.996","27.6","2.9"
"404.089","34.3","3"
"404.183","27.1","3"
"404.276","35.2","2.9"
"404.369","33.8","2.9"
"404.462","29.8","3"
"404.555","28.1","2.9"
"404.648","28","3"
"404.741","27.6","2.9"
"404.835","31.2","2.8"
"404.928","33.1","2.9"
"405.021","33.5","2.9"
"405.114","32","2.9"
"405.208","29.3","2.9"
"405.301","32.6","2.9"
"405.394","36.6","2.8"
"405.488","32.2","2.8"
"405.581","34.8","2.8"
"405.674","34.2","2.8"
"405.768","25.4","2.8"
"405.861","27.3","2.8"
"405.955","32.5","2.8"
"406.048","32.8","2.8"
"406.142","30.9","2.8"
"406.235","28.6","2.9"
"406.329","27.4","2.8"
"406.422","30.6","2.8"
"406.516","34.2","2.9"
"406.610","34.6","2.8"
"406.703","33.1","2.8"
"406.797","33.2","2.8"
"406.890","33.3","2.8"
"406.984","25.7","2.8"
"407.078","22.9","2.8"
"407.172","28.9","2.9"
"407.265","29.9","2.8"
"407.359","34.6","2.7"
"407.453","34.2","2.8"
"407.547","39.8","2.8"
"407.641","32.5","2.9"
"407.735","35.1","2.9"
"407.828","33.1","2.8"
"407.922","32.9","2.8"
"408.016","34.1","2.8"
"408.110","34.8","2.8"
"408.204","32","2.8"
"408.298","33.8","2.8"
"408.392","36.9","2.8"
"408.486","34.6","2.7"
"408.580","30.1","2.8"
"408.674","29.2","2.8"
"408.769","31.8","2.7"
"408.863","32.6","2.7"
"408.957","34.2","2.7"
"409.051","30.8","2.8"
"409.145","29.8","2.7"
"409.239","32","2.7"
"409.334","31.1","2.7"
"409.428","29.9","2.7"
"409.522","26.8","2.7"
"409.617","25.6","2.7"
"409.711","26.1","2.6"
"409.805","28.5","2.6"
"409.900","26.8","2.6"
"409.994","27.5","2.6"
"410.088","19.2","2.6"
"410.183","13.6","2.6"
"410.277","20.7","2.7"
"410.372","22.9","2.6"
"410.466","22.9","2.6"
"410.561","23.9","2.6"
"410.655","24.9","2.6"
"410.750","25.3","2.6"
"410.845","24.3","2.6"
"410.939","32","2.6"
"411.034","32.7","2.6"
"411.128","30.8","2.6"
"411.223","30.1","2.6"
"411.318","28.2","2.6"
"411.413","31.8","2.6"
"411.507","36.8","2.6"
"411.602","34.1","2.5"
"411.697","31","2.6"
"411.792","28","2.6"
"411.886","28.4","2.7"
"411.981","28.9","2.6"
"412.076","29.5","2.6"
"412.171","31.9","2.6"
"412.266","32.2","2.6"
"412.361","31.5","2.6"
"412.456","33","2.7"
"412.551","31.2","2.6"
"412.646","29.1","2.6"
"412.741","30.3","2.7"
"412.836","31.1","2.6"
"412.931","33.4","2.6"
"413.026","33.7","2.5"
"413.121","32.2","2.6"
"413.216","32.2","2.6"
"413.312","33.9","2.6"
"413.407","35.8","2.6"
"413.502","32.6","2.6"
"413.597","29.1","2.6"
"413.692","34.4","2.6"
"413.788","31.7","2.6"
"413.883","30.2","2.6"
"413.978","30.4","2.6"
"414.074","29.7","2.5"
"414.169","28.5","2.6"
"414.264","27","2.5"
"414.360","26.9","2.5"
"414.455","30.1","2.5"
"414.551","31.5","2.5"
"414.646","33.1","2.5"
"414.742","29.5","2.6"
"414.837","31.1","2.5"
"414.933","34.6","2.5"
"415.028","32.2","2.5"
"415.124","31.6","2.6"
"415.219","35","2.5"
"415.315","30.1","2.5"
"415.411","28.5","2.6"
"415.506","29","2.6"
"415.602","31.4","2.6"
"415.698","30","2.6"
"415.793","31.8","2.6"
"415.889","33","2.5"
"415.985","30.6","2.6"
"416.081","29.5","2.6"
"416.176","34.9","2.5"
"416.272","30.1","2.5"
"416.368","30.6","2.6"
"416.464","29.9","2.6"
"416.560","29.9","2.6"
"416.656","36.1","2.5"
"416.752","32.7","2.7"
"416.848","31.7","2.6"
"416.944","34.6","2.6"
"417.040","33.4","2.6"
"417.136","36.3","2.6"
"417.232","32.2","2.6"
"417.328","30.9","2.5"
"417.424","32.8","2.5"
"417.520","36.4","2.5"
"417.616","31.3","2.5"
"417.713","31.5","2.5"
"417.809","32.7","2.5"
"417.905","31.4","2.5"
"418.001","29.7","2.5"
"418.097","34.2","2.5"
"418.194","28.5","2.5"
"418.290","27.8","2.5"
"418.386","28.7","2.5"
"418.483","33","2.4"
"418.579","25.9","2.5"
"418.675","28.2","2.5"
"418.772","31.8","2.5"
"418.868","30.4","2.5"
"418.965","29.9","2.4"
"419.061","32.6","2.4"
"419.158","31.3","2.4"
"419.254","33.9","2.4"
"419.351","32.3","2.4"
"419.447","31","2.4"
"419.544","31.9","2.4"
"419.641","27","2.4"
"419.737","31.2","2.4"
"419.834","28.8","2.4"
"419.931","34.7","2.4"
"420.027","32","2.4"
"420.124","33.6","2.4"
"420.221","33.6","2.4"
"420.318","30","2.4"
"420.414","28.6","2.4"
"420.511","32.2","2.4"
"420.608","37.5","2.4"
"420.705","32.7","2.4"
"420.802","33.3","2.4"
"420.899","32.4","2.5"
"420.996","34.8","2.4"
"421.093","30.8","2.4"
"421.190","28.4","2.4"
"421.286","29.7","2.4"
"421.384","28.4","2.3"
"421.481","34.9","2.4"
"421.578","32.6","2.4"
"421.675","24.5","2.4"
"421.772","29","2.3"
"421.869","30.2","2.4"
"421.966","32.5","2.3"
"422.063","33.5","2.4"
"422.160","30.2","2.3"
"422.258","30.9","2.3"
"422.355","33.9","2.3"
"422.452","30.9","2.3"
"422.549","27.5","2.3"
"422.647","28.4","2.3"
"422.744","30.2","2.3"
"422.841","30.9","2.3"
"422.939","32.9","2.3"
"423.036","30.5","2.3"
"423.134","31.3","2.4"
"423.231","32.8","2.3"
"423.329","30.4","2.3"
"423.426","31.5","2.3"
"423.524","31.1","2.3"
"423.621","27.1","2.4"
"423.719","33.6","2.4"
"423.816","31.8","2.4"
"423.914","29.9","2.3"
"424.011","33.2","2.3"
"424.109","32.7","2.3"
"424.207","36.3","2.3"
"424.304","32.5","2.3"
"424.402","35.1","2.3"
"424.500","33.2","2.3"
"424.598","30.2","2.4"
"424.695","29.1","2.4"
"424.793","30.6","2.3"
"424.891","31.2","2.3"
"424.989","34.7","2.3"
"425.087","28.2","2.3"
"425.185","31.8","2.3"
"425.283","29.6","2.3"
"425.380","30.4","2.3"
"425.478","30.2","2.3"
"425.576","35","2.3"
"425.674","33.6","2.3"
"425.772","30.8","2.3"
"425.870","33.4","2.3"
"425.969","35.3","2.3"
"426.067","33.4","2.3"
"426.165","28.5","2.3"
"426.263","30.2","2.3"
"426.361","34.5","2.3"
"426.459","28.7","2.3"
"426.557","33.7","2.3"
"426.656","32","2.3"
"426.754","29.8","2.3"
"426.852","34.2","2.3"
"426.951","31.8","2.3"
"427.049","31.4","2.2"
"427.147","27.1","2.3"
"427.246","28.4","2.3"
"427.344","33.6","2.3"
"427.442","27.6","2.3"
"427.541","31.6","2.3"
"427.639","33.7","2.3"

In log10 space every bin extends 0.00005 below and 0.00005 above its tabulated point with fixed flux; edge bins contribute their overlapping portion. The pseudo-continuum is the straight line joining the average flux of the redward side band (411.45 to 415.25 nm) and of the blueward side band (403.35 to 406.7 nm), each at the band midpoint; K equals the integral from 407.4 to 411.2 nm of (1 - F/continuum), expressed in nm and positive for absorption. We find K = 0.22 nm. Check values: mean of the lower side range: 31.1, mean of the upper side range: 31.4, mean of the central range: 29.5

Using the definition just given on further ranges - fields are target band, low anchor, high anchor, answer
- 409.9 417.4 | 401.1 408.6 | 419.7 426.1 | 0.357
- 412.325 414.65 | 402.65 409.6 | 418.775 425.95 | 0.019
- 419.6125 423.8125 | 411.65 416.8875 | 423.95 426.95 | 0.074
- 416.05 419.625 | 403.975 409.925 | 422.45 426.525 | -0.014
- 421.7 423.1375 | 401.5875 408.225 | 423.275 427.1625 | 0.046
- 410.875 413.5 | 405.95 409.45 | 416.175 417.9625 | 0.057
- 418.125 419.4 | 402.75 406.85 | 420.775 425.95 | 0.040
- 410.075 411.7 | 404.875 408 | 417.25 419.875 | 0.233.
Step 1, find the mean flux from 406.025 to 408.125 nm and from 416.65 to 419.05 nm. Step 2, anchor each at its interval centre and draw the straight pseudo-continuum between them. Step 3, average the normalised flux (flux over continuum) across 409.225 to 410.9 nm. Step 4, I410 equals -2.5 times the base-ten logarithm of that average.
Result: 0.26 mag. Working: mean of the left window 32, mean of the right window 31.6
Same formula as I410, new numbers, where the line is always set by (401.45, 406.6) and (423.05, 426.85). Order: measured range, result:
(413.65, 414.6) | 0.06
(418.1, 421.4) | 0.02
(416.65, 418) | -0.04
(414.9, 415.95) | 0.01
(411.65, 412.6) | 0.04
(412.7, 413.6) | -0.03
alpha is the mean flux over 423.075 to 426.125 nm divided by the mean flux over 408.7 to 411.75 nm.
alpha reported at 1.14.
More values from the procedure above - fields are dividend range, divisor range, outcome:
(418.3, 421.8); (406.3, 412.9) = 1.03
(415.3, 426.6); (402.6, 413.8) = 1.03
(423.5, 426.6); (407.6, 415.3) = 1.05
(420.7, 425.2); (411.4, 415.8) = 1.00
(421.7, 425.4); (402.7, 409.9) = 1.00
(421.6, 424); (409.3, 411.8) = 1.13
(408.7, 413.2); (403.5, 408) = 0.92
